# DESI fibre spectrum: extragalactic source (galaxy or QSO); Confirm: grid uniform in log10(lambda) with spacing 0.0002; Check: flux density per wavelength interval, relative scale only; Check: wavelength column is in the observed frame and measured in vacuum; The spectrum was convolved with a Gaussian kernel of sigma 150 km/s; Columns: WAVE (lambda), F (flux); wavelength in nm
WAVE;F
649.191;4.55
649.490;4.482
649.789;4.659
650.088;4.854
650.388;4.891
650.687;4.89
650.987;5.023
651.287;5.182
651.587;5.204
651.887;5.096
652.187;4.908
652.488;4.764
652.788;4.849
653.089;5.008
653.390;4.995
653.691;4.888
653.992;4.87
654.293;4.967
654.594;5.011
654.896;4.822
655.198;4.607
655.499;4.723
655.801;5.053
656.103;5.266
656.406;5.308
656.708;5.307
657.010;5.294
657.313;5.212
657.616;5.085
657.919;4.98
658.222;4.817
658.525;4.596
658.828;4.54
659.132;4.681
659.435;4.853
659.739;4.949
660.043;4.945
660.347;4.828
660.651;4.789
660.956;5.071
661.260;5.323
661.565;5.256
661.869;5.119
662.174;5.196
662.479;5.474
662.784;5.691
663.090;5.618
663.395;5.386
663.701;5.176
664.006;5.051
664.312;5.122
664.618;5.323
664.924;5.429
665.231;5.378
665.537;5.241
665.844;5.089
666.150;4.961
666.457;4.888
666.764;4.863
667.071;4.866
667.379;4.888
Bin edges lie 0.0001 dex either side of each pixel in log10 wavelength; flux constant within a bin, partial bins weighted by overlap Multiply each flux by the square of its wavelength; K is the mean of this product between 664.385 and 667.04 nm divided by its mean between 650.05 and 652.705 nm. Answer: 1.08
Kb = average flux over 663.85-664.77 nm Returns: 5.17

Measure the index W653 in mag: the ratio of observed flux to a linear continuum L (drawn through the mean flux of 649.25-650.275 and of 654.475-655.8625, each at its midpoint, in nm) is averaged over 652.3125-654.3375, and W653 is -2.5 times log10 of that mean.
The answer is -0.03 mag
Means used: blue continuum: 4.66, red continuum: 4.83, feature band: 4.9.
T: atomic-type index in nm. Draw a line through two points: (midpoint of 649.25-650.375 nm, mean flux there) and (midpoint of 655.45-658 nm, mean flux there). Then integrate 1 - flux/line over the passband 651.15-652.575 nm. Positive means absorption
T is -0.06 nm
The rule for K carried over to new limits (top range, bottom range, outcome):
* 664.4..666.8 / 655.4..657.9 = 1.03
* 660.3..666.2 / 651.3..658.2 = 1.07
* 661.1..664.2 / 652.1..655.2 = 1.12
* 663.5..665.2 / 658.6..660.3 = 1.11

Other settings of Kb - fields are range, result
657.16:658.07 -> 5.09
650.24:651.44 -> 5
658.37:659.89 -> 4.73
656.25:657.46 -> 5.28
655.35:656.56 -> 5.09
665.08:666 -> 5.24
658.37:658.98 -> 4.57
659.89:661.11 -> 4.91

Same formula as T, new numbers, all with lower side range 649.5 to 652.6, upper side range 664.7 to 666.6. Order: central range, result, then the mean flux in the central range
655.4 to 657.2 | -0.056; 5.17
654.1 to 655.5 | 0.043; 4.84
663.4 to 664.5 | -0.003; 5.16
